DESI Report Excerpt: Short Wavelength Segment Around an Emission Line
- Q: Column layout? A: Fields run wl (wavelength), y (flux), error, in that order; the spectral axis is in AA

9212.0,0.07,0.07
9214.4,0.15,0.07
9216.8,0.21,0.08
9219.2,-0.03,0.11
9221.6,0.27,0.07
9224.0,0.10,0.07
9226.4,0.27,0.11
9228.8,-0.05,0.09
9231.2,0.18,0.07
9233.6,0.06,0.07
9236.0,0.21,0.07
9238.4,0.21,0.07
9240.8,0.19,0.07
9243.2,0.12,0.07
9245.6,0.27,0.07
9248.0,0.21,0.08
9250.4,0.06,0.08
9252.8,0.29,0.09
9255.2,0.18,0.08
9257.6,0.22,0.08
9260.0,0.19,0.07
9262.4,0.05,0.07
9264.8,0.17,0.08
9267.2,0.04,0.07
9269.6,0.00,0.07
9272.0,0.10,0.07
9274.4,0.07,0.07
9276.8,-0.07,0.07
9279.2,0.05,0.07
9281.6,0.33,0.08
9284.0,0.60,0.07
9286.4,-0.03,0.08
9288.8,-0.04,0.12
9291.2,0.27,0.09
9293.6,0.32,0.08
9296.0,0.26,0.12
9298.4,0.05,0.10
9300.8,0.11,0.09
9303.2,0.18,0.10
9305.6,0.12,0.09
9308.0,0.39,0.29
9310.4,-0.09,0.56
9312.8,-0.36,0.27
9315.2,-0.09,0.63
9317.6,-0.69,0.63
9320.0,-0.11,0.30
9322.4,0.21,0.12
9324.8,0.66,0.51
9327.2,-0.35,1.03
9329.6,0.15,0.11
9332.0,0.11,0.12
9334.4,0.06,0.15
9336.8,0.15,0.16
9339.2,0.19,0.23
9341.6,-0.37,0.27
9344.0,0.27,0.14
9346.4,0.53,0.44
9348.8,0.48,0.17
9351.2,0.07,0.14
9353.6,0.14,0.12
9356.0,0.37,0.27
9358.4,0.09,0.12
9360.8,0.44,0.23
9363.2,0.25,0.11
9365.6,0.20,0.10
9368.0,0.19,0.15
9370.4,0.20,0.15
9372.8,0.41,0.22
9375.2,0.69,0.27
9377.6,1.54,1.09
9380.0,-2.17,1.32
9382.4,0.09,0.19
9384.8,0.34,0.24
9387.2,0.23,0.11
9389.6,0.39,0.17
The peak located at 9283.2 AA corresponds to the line H-gamma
